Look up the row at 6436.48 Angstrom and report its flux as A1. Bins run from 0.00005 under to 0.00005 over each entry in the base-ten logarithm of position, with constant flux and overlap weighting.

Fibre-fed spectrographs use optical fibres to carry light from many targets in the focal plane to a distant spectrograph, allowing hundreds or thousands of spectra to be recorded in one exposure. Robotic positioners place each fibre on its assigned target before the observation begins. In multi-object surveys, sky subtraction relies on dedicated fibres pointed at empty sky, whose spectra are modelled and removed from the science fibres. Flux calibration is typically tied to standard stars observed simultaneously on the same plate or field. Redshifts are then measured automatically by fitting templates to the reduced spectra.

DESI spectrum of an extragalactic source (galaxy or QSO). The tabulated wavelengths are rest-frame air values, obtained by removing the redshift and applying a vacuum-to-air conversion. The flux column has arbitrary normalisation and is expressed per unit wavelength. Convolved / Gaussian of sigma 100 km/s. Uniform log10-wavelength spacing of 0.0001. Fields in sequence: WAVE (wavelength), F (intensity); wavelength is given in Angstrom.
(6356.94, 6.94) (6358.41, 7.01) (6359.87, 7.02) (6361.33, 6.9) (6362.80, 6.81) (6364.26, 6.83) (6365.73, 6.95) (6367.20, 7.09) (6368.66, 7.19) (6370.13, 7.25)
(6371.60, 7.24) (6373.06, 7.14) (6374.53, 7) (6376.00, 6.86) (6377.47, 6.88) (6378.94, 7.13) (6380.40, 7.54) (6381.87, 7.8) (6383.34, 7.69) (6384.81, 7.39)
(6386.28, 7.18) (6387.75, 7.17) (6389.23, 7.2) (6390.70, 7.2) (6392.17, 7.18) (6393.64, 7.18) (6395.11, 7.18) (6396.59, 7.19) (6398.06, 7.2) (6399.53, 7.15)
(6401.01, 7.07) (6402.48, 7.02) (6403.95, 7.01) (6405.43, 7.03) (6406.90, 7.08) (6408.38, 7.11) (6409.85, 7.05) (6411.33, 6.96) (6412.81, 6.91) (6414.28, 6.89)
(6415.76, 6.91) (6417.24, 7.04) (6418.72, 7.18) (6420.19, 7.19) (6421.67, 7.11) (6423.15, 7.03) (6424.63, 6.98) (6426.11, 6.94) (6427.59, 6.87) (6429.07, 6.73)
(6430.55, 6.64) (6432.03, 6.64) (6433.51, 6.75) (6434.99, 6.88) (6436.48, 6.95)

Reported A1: 6.95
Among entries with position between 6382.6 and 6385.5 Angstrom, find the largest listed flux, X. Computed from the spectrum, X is 7.69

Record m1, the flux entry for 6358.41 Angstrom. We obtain 7.01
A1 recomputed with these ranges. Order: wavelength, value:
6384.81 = 7.39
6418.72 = 7.18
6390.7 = 7.2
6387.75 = 7.17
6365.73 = 6.95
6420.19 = 7.19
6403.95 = 7.01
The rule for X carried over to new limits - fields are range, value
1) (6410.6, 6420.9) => 7.19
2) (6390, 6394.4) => 7.2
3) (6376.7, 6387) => 7.8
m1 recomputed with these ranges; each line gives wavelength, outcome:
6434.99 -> 6.88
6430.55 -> 6.64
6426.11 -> 6.94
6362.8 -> 6.81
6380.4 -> 7.54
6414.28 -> 6.89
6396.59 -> 7.19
